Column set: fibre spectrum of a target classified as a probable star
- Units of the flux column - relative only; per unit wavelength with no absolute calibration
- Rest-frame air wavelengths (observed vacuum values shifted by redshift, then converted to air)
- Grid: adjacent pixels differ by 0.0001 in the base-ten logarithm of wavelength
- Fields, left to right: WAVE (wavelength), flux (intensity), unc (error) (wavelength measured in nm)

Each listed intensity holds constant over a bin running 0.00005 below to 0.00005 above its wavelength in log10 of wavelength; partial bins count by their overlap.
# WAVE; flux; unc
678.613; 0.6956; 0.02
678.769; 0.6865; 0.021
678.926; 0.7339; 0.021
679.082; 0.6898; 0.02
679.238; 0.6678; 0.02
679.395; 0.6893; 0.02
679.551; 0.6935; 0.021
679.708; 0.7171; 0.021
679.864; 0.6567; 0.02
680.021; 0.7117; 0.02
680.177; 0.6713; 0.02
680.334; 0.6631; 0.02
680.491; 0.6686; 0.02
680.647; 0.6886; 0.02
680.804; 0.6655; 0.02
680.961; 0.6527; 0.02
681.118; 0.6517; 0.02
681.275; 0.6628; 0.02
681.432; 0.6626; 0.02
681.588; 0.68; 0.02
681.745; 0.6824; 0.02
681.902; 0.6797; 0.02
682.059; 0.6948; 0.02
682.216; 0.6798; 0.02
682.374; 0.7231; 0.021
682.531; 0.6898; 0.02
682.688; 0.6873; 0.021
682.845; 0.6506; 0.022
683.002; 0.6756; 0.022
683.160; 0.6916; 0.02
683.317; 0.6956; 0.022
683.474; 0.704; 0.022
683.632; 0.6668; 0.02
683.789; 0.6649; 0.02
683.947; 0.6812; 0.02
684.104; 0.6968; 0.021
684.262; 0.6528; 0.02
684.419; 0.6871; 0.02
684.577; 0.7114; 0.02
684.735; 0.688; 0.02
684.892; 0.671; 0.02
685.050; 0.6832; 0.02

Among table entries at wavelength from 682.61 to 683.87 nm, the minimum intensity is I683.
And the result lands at 0.6506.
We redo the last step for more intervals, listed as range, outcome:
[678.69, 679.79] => 0.6678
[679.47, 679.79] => 0.6935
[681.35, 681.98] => 0.6626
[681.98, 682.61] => 0.6798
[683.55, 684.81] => 0.6528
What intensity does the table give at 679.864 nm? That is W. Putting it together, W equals 0.6567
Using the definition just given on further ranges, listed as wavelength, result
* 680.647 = 0.6886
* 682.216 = 0.6798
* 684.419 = 0.6871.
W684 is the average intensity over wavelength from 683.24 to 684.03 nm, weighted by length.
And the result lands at 0.683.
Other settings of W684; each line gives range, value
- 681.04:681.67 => 0.665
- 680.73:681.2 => 0.656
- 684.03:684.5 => 0.678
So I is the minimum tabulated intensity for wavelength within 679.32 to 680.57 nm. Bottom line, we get 0.6567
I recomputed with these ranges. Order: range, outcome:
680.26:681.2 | 0.6517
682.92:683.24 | 0.6756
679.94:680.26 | 0.6713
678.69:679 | 0.6865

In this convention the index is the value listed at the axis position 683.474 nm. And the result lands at 0.704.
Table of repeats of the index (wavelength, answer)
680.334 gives 0.6631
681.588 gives 0.68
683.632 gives 0.6668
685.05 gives 0.6832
